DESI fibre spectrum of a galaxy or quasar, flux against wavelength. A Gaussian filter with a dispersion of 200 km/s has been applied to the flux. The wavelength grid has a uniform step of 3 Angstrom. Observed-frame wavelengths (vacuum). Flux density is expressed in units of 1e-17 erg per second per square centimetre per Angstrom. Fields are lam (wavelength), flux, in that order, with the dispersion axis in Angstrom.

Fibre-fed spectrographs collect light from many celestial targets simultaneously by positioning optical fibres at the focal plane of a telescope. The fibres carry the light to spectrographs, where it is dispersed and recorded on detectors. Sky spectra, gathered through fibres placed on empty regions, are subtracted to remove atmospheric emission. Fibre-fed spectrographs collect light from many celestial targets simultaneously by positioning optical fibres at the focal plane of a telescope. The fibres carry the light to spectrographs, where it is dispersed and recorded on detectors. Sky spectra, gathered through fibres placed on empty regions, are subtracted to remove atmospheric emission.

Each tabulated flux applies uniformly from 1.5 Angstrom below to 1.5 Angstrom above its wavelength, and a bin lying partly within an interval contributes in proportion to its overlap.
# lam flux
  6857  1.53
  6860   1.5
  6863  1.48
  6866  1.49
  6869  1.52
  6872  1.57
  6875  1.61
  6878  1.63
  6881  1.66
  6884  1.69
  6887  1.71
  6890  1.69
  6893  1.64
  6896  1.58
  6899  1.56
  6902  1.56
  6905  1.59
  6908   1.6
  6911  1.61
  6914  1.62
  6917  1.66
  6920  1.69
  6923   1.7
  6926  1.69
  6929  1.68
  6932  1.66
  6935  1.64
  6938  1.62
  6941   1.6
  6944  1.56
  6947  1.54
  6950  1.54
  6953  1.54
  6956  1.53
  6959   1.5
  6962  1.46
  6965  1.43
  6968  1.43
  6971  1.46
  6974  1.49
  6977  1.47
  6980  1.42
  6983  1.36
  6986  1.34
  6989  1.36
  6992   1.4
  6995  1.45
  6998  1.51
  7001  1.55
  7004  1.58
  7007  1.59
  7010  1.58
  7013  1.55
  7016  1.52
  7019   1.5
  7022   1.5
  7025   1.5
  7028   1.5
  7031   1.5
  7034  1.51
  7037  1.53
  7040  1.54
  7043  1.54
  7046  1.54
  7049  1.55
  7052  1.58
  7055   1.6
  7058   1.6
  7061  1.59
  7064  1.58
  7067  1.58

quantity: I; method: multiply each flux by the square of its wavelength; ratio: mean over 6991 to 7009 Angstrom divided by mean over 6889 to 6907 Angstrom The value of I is 0.98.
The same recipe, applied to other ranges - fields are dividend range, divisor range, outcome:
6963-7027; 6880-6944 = 0.92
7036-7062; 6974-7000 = 1.12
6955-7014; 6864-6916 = 0.94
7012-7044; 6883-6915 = 0.97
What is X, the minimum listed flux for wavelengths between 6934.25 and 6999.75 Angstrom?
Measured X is 1.34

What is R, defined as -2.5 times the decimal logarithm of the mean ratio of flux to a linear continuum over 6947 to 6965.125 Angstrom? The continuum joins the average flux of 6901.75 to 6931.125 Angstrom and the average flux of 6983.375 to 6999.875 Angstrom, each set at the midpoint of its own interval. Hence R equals 0.009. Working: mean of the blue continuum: 1.64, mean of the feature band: 1.51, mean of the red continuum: 1.41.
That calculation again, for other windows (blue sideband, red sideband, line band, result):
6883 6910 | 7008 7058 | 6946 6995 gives 0.09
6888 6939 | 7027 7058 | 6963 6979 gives 0.10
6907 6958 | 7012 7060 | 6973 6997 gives 0.12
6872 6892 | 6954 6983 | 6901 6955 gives -0.04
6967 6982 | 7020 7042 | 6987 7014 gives -0.02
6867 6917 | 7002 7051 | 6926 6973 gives 0.02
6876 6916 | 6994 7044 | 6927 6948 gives -0.02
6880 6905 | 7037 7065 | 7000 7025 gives 0.03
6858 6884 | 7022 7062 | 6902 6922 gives -0.04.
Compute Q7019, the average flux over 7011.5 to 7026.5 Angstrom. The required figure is 1.51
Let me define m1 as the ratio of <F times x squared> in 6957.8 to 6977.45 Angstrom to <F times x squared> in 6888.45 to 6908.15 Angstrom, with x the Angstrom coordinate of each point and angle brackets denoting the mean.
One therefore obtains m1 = 0.9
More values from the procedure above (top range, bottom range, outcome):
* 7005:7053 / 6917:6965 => 0.99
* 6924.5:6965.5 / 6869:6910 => 0.99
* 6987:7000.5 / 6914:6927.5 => 0.87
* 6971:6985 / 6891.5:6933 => 0.90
